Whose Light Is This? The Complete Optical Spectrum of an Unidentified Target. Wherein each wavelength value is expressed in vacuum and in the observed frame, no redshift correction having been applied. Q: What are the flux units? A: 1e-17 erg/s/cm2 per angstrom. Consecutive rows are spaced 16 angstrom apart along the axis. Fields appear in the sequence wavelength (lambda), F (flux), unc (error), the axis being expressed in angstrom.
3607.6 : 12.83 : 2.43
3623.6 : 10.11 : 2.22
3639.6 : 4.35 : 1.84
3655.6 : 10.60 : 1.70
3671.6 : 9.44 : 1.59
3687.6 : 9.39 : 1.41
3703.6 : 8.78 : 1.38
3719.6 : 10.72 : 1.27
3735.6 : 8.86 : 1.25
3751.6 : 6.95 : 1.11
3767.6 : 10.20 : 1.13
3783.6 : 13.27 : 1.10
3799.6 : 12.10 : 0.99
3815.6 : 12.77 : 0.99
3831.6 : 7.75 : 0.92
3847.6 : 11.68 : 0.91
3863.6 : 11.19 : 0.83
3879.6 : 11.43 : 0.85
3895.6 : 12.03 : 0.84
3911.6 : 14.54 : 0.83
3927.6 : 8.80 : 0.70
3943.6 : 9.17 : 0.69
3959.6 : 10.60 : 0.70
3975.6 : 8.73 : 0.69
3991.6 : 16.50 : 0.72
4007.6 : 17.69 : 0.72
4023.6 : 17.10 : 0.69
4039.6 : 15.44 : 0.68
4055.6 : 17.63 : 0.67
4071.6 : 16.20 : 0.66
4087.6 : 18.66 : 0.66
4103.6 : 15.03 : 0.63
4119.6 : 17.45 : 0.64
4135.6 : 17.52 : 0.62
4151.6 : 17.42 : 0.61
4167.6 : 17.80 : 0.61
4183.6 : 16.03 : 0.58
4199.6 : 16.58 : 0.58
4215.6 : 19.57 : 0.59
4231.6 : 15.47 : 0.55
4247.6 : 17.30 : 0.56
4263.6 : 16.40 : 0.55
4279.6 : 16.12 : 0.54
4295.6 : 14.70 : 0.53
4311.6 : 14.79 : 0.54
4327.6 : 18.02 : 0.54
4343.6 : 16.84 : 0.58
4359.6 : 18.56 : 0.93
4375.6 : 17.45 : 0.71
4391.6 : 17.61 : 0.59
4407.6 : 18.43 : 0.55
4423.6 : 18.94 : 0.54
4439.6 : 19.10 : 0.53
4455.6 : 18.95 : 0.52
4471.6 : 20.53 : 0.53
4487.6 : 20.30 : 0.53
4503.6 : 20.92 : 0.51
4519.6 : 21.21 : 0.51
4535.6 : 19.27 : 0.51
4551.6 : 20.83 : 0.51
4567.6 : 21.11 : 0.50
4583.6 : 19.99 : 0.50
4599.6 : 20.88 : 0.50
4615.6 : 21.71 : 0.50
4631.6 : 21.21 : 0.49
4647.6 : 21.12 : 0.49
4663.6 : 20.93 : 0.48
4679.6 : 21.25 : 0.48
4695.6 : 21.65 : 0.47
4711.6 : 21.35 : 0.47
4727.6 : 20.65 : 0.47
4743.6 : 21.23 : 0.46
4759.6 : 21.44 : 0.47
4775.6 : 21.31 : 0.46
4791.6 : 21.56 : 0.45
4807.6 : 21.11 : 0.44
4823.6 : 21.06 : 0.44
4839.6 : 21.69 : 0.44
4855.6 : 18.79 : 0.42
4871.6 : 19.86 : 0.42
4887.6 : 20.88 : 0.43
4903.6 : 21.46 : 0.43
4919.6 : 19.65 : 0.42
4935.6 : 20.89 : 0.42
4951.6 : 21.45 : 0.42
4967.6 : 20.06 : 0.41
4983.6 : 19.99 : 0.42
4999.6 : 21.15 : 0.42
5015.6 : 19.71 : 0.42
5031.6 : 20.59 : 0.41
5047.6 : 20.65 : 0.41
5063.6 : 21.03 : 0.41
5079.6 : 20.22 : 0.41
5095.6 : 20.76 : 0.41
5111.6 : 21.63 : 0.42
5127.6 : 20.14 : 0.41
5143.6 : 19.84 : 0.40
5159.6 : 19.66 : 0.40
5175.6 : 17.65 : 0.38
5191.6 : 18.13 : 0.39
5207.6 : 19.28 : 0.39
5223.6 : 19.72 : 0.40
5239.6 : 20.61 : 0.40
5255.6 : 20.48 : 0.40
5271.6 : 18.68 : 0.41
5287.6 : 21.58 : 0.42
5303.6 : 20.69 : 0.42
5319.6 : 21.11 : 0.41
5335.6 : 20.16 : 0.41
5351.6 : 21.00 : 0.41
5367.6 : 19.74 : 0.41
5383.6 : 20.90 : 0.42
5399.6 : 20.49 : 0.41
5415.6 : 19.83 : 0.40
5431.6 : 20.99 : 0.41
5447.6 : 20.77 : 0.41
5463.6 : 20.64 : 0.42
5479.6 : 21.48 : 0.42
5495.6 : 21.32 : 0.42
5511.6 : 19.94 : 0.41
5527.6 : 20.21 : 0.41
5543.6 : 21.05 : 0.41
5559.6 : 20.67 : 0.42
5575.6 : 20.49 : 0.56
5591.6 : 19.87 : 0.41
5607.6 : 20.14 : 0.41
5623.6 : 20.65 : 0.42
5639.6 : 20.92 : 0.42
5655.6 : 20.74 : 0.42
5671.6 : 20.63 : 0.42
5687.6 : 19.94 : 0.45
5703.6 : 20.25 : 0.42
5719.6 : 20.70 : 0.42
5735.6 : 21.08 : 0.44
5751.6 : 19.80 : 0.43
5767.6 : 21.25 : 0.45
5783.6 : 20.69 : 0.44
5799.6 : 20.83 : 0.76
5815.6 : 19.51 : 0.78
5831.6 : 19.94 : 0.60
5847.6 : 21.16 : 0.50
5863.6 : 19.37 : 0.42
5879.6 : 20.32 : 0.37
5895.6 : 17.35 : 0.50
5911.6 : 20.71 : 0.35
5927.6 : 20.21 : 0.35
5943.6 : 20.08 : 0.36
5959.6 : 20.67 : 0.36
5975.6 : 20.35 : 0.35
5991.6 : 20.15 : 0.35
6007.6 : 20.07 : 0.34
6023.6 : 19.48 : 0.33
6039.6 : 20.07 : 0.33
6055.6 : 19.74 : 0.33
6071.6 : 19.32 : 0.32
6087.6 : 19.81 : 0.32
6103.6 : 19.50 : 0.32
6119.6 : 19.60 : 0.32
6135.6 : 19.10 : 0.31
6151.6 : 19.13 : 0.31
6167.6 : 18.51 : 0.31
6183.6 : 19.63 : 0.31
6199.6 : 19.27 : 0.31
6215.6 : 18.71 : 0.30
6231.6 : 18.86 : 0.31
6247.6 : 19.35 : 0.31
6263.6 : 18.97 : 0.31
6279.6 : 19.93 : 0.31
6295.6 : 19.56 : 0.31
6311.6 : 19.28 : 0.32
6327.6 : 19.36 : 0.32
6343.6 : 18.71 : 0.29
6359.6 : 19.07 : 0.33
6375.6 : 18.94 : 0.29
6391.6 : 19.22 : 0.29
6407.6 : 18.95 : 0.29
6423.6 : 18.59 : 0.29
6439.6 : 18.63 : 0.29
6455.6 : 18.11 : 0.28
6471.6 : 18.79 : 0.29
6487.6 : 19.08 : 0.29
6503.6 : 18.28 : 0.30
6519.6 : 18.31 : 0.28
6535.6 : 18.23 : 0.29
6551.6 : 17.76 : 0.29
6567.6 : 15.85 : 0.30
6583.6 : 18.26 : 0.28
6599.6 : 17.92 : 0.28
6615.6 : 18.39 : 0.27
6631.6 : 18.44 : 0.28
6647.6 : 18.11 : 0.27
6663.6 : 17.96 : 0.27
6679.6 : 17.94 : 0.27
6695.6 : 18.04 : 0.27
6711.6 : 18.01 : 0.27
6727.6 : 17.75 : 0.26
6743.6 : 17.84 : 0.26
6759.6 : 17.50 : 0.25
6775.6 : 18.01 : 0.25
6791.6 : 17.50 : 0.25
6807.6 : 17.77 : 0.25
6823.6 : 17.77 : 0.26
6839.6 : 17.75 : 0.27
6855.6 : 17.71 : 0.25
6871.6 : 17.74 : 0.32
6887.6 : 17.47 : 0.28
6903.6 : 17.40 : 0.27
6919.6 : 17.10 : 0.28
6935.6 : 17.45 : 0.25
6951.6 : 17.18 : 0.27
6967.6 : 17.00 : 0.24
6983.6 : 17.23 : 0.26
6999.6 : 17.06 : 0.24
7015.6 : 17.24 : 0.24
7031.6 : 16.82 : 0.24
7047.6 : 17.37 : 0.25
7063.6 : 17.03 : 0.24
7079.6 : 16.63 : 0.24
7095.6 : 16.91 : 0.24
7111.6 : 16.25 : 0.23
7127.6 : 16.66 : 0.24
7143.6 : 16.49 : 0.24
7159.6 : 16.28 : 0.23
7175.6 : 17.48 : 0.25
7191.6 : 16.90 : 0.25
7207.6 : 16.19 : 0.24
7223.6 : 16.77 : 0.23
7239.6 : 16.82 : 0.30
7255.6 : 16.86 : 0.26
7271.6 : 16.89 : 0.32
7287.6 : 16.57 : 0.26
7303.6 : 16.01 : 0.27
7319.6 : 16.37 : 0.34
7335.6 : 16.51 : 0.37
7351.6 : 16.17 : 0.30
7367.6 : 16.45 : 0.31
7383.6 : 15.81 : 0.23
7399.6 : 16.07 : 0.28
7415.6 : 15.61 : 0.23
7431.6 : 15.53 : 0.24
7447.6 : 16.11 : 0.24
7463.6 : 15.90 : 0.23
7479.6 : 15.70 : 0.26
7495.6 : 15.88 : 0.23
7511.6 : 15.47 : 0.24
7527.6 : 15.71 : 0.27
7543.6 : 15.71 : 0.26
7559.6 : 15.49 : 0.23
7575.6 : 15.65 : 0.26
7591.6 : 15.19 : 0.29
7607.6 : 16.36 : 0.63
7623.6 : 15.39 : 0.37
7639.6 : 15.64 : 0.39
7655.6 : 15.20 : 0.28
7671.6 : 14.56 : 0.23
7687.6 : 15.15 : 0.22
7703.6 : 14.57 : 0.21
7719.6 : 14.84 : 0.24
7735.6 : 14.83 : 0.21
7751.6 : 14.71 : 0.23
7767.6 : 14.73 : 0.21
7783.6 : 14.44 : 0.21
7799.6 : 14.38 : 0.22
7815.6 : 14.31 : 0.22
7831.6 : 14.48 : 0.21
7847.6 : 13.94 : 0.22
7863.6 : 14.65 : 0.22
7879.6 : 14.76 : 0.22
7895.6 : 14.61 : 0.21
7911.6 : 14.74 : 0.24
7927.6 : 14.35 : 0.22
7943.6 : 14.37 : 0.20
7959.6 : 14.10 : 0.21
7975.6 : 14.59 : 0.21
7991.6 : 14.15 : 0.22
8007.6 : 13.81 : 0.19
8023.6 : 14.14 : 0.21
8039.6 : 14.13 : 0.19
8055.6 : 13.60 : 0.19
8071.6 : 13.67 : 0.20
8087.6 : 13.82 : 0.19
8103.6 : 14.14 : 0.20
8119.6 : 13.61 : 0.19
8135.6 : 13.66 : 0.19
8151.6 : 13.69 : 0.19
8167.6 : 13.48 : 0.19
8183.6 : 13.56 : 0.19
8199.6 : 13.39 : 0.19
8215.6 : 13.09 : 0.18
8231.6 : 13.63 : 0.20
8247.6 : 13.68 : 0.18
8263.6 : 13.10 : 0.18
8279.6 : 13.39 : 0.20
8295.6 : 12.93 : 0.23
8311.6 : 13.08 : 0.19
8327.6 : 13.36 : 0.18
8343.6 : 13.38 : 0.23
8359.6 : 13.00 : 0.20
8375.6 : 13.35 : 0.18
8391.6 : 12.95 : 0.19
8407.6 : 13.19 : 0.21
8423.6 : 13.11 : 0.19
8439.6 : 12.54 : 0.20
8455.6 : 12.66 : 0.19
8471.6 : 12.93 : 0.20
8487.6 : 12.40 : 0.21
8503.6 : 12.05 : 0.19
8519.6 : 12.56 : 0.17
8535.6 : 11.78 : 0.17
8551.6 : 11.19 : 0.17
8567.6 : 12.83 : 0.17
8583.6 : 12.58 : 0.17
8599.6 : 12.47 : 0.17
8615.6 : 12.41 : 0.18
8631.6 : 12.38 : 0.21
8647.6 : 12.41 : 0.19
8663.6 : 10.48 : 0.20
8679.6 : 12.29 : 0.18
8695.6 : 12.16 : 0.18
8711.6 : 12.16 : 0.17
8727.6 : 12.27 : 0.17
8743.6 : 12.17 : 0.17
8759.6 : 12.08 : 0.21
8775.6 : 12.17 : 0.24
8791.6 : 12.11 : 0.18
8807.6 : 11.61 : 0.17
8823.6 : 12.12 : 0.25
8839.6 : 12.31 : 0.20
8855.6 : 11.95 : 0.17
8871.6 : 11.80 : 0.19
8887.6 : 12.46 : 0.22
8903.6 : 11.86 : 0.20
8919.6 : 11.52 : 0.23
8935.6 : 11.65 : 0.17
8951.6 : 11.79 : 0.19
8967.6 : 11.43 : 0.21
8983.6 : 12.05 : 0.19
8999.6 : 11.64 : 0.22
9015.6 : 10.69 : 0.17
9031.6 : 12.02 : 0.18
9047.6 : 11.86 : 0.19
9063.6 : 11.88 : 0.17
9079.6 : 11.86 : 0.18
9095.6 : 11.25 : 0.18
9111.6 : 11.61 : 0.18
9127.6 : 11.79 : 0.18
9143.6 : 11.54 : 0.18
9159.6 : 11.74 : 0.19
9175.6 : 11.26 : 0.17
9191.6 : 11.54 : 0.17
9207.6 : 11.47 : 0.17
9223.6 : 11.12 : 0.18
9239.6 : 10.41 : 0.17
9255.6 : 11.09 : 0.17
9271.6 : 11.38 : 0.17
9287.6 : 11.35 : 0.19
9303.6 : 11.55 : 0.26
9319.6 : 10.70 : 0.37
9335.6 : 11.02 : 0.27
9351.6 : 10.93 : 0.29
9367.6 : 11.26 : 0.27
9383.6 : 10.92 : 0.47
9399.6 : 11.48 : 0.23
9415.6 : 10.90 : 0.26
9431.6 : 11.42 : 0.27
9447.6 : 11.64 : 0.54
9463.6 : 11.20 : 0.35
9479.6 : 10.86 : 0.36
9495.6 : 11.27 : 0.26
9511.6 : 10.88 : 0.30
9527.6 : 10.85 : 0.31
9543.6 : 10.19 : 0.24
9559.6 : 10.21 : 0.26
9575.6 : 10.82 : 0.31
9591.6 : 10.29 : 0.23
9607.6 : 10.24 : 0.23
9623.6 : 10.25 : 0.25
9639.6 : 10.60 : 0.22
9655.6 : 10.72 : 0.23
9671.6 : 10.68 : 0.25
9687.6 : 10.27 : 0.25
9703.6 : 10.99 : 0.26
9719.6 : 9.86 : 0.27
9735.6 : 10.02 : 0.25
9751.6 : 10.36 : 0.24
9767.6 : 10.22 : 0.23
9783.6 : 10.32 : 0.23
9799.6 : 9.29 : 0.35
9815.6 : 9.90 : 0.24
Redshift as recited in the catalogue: 0.000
